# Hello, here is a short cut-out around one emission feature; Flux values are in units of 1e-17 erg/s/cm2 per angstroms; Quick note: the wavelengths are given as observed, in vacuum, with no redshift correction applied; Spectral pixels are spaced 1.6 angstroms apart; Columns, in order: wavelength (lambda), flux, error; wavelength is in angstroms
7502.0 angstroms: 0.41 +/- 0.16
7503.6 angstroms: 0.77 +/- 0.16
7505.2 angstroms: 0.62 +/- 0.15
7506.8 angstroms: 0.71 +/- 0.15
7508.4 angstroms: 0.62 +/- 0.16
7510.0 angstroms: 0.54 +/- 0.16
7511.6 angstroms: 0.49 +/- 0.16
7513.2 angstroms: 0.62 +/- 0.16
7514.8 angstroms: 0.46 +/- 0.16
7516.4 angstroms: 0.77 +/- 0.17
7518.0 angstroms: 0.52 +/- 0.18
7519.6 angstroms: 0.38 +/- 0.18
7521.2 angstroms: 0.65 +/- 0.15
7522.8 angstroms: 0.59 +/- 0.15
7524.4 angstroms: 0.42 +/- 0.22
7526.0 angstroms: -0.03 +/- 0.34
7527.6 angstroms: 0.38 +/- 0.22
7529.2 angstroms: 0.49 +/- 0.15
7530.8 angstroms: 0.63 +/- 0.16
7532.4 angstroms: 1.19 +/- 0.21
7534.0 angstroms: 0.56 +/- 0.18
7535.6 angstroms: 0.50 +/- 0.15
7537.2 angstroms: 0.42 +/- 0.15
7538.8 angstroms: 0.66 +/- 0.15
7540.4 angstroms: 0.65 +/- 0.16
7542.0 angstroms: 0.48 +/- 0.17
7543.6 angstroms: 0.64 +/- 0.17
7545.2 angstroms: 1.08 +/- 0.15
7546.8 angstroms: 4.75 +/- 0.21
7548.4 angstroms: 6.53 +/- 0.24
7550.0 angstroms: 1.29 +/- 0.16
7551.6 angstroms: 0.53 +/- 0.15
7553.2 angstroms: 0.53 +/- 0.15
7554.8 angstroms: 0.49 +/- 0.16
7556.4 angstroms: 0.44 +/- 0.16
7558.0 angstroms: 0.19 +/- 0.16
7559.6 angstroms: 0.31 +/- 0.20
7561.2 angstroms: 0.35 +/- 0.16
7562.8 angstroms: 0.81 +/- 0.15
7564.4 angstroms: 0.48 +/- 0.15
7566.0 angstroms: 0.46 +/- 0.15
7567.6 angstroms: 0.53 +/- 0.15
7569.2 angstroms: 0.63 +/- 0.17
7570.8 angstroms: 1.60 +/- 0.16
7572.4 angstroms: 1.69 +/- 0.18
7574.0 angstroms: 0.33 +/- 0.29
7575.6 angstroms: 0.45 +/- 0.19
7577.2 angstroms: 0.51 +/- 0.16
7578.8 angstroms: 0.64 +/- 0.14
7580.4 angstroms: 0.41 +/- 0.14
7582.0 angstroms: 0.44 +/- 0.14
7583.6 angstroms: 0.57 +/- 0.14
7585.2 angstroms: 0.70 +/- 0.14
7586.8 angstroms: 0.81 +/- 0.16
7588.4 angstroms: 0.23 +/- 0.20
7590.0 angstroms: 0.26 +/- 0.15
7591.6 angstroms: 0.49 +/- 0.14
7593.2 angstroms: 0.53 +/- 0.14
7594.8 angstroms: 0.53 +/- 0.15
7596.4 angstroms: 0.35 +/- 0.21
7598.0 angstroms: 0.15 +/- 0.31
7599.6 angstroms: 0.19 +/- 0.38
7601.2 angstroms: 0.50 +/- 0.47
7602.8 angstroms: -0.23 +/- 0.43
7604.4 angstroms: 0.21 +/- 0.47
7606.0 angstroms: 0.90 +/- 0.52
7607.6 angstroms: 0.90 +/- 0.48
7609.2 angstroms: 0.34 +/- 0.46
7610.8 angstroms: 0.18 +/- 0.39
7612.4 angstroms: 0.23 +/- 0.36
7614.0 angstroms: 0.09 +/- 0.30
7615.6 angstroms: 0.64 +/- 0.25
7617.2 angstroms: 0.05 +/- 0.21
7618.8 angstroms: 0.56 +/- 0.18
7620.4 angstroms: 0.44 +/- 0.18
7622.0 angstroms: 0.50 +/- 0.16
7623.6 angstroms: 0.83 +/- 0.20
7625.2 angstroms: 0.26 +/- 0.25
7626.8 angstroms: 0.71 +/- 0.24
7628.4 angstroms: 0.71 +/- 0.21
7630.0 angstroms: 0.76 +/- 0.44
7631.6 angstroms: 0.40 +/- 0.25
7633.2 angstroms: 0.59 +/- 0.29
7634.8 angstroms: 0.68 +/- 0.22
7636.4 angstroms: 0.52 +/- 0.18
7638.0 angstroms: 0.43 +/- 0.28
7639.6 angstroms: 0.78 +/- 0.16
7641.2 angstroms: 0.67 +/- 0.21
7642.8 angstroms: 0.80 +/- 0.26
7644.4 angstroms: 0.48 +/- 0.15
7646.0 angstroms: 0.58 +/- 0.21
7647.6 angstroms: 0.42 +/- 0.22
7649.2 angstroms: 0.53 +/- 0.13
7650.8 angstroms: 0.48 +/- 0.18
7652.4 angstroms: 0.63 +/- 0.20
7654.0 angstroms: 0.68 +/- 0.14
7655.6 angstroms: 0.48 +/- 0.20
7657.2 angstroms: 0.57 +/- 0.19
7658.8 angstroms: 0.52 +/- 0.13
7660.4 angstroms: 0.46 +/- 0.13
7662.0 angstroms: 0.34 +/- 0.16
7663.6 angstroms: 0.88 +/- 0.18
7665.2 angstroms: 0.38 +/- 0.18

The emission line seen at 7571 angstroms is [N II] 6583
